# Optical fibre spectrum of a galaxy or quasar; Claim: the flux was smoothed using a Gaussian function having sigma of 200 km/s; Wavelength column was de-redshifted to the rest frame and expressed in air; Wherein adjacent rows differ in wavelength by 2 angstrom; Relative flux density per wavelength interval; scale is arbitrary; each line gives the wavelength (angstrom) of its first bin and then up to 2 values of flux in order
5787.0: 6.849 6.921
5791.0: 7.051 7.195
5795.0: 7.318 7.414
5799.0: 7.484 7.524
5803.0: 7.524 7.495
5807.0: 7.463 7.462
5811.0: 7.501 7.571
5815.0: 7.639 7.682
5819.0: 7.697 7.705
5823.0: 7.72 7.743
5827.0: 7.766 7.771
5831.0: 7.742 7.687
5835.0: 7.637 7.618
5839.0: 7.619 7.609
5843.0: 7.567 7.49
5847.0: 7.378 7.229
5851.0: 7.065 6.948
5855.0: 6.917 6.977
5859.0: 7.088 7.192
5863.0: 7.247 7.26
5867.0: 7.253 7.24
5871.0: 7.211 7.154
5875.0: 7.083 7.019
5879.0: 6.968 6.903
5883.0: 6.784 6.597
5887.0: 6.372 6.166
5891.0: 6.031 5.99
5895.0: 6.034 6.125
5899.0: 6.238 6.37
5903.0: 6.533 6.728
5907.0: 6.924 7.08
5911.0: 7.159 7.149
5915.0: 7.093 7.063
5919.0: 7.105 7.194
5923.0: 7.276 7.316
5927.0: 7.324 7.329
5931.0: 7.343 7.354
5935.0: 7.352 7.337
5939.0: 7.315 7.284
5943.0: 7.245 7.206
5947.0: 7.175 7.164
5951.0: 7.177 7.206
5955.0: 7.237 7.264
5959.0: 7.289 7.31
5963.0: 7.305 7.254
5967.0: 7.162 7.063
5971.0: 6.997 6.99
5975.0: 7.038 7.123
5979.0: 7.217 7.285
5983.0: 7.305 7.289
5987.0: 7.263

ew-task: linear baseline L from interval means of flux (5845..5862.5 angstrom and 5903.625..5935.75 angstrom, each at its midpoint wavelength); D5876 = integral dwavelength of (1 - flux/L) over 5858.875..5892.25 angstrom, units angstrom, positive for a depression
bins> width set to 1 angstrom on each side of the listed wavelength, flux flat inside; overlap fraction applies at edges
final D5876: 1.1 angstrom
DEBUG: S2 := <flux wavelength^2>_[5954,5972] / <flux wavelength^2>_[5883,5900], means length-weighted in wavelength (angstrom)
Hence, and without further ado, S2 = 1.19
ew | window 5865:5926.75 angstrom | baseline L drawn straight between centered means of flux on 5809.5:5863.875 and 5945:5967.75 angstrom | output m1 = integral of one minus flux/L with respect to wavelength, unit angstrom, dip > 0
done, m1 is 4.49 angstrom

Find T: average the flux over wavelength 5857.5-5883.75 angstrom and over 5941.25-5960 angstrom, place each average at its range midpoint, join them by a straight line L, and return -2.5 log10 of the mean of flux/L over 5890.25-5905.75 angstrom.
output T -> 0.145 mag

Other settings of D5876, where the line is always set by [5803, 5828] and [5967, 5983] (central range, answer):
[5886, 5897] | 1.9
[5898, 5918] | 1.3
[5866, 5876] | 0.3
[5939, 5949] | 0.0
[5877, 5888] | 1.0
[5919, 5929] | 0.0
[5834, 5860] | 0.7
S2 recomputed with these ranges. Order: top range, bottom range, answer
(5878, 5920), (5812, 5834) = 0.88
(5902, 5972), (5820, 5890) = 1.02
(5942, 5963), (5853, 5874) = 1.04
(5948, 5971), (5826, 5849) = 0.99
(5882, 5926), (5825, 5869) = 0.92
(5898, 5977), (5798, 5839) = 0.97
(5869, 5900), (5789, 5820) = 0.91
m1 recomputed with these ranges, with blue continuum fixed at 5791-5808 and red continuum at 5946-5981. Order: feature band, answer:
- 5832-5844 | -0.4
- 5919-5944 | -0.3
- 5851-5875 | 0.6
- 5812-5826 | -0.6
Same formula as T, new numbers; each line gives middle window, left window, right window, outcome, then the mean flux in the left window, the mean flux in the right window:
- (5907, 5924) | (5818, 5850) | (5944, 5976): 0.031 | 7.62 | 7.18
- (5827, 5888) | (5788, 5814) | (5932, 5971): 0.015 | 7.38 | 7.24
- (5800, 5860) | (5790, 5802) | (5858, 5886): -0.041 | 7.33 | 7.07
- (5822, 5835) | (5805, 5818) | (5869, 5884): -0.045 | 7.55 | 7.03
